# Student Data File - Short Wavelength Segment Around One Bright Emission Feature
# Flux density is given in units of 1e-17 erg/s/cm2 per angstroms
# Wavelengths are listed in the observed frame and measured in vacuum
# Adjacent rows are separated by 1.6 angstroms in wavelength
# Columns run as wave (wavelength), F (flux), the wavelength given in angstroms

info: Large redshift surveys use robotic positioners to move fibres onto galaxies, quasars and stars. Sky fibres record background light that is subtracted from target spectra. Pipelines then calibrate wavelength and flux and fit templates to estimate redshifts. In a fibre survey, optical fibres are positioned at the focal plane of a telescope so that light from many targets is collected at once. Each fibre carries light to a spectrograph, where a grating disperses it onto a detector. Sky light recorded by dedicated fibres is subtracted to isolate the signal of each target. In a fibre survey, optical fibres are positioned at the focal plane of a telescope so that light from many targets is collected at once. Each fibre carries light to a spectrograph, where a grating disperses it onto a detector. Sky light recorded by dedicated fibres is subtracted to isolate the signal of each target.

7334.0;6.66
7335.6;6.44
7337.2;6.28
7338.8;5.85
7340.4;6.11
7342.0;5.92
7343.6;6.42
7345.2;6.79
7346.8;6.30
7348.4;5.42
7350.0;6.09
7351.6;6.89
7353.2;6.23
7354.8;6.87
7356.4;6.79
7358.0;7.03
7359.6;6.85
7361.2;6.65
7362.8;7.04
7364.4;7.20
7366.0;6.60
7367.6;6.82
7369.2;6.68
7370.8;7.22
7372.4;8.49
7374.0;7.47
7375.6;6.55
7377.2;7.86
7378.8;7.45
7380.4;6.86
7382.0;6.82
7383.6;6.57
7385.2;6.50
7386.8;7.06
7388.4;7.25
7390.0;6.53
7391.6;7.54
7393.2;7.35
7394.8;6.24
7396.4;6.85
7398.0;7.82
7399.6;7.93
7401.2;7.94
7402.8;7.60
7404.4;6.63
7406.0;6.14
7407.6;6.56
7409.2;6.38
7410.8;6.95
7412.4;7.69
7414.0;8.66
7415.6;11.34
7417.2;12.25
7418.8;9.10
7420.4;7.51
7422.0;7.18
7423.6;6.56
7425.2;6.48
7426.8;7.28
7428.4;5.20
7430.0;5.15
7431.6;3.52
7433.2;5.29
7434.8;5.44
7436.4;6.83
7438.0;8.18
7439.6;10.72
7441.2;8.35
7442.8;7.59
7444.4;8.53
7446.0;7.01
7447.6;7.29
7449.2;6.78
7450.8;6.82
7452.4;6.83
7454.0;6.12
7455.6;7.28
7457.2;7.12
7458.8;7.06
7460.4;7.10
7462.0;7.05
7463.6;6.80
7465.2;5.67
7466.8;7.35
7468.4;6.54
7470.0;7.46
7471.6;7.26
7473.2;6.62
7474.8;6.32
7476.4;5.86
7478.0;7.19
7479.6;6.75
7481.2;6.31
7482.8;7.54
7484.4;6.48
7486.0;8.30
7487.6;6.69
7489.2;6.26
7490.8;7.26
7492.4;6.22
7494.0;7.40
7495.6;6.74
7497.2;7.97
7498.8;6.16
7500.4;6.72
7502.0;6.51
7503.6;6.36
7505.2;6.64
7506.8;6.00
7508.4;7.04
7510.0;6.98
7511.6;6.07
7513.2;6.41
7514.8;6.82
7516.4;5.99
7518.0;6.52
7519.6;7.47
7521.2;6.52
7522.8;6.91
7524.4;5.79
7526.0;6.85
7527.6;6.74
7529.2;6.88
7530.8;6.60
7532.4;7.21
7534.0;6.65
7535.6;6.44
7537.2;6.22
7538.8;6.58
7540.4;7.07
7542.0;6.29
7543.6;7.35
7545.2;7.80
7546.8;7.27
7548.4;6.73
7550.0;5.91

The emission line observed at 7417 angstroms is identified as H-alpha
